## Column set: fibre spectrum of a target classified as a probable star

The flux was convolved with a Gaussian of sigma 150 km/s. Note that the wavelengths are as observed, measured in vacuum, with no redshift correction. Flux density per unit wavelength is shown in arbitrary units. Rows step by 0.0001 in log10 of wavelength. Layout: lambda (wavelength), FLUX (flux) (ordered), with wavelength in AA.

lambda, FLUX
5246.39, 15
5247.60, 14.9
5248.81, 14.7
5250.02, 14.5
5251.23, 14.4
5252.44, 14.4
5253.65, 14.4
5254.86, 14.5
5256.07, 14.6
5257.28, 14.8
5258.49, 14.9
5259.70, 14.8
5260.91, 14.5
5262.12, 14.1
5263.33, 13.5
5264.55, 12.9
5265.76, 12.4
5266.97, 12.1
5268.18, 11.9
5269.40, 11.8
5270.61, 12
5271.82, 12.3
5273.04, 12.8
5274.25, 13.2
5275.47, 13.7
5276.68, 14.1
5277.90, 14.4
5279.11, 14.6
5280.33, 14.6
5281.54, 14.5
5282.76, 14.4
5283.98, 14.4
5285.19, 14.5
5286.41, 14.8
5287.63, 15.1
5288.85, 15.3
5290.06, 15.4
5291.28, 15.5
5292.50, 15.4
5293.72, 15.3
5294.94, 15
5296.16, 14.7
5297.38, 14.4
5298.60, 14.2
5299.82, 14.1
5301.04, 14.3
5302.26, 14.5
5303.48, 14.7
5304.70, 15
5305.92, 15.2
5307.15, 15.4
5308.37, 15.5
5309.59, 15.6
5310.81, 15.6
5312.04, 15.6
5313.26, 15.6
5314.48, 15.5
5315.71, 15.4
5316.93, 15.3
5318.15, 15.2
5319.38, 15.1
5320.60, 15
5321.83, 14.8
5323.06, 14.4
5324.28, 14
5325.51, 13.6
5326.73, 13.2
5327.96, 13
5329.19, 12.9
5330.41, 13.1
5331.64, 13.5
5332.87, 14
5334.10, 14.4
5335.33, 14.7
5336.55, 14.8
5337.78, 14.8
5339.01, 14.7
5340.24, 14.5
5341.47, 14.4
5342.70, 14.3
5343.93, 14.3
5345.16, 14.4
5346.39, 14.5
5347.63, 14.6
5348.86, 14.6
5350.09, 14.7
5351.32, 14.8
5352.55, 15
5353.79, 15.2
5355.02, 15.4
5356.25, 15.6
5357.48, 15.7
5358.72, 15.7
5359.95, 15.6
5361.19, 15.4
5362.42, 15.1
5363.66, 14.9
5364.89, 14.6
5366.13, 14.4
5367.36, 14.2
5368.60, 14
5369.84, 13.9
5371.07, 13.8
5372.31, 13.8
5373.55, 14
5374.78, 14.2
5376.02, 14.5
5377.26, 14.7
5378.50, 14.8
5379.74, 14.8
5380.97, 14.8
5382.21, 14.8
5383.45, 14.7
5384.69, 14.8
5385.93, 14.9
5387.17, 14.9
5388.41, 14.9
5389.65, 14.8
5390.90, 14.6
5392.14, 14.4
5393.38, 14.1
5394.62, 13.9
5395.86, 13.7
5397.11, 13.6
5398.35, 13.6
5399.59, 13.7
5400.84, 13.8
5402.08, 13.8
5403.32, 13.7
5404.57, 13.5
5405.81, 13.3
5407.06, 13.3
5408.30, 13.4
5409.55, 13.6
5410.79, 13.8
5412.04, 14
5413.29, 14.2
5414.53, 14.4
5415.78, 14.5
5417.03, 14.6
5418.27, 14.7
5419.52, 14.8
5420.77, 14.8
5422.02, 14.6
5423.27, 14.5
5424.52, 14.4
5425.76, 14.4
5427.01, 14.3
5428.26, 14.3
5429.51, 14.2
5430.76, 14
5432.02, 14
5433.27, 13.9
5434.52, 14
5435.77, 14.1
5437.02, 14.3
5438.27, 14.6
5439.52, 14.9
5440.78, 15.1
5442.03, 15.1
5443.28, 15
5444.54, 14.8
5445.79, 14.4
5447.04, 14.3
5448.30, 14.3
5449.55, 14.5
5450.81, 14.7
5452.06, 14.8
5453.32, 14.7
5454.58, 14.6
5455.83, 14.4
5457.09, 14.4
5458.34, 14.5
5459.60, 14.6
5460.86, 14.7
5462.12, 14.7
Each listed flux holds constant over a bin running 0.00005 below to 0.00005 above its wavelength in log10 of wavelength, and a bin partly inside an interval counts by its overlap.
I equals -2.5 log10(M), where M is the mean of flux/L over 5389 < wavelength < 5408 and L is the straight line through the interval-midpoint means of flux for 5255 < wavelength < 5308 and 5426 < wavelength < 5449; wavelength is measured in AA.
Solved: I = 0.04 mag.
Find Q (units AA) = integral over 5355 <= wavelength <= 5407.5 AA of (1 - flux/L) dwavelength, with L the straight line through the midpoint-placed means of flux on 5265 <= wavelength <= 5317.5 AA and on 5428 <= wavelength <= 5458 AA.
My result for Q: 0.1 AA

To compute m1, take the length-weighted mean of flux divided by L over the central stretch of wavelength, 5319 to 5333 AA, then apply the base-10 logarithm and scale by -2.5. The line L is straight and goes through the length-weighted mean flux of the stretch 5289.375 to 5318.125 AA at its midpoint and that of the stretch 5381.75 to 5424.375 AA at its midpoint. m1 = 0.08 mag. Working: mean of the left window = 15.1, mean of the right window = 14.2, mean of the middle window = 13.9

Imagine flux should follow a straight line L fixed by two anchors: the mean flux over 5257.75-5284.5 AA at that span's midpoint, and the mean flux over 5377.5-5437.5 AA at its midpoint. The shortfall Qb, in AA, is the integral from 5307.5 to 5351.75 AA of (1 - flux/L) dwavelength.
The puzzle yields -2.3 AA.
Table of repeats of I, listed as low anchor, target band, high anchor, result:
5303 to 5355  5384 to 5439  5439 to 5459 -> 0.04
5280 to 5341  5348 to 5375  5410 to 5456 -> -0.01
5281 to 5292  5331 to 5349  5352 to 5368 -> 0.05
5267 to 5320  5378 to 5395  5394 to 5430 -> -0.04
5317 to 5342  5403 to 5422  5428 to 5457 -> 0.03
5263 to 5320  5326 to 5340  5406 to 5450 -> 0.03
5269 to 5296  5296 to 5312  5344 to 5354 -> -0.04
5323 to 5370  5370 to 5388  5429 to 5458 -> 0.00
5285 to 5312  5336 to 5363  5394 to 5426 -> -0.03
